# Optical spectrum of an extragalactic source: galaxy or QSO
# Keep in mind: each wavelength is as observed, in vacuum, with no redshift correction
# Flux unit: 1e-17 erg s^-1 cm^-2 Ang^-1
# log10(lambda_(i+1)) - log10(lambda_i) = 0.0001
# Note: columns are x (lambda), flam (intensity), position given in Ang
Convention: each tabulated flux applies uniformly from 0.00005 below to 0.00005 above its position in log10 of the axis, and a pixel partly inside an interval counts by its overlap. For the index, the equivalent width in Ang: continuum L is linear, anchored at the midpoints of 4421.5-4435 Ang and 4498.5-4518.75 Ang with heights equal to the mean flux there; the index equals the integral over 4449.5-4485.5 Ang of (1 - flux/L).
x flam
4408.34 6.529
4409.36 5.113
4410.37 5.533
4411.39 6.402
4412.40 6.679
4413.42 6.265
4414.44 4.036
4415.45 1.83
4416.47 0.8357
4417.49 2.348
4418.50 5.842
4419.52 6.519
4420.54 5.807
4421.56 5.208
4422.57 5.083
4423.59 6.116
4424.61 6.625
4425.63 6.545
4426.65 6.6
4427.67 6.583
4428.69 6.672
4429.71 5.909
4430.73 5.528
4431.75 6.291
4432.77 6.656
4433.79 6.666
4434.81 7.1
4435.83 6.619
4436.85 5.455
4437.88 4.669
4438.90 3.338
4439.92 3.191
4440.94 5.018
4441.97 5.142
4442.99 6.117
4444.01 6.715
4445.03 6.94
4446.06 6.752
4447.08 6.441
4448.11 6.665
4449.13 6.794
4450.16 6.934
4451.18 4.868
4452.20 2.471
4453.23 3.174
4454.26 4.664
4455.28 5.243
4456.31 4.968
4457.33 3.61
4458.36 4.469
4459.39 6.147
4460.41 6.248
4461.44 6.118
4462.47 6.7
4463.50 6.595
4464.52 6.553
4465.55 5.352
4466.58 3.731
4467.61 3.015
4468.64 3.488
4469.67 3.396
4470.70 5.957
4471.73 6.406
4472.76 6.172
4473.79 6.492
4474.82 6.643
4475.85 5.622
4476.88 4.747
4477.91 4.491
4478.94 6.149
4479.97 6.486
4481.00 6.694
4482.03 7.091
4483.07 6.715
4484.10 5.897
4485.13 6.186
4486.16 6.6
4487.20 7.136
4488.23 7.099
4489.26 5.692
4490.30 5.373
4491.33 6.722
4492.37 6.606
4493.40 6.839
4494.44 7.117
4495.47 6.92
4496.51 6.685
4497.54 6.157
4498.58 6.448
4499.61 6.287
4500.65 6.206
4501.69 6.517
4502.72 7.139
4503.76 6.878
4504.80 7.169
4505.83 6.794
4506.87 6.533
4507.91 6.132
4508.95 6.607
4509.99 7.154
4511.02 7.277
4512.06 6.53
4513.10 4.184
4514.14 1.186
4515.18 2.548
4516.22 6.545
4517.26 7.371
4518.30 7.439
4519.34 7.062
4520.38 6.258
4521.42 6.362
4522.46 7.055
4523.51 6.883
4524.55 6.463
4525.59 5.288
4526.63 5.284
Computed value 4.6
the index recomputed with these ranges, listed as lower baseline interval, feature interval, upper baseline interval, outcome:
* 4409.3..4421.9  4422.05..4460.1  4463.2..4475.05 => -4.9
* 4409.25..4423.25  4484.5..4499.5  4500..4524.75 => -1.4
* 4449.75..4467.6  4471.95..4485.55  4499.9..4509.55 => -0.8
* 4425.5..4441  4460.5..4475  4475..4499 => 1.6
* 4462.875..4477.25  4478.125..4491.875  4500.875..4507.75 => -1.1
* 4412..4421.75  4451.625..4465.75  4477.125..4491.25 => 1.1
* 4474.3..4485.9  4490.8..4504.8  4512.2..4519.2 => -2.7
